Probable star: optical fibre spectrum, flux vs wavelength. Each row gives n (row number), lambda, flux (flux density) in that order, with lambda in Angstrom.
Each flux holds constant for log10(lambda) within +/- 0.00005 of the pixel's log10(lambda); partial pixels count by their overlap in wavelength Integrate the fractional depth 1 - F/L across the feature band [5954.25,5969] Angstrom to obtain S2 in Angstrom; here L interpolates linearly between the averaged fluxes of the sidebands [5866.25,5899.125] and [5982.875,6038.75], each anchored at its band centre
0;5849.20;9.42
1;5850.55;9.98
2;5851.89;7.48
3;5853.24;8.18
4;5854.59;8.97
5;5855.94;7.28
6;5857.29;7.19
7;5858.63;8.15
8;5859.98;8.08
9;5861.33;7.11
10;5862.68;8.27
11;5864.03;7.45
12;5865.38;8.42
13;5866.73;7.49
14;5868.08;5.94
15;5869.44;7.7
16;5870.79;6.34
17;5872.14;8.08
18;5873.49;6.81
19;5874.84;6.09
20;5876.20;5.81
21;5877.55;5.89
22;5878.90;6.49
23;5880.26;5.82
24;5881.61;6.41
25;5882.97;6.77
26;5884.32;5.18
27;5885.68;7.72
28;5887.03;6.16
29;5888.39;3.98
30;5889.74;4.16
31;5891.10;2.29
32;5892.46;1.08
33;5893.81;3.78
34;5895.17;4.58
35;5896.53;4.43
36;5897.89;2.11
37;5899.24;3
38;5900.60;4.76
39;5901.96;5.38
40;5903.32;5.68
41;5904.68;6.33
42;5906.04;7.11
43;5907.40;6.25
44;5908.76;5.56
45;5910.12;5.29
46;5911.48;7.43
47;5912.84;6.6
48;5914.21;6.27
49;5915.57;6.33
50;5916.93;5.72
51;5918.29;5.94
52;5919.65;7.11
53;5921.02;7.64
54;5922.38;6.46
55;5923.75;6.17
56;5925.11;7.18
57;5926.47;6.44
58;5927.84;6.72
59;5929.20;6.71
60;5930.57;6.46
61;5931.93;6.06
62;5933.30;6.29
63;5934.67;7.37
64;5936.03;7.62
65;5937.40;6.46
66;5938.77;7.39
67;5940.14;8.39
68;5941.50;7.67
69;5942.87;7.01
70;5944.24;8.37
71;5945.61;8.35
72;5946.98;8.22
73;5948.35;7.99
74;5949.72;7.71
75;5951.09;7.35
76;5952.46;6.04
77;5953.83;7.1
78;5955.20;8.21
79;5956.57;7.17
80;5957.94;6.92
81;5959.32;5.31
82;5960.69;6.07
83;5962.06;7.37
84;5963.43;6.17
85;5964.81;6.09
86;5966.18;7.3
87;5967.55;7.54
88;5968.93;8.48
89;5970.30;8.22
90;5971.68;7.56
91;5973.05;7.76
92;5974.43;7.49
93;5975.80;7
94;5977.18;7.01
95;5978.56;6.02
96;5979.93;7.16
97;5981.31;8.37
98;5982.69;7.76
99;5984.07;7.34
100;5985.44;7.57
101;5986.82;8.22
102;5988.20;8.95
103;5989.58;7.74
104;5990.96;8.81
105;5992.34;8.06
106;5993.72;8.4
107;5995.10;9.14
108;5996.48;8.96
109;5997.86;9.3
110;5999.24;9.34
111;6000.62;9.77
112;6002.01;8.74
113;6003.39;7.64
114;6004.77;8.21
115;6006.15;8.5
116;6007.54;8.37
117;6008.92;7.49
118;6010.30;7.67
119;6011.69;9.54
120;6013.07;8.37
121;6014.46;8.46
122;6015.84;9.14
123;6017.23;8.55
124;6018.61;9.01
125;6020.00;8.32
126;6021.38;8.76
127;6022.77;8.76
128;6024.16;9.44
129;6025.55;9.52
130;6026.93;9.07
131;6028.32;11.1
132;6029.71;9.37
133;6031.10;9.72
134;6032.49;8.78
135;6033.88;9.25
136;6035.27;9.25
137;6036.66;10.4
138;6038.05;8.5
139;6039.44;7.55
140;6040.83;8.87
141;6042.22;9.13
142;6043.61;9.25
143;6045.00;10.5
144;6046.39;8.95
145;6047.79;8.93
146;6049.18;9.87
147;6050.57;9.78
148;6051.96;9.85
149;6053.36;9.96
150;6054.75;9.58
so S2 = 1.14 Angstrom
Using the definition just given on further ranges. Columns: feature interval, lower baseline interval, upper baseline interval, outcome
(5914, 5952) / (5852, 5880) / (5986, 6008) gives 4.4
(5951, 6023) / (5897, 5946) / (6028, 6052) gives 1.4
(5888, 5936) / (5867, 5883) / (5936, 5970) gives 9.1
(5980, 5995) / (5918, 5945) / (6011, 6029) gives 0.3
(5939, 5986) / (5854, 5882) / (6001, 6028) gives 4.4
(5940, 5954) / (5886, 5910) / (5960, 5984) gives -2.9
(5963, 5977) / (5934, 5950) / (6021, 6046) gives 1.4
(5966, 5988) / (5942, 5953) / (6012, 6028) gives 1.6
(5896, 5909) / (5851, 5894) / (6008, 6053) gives 3.6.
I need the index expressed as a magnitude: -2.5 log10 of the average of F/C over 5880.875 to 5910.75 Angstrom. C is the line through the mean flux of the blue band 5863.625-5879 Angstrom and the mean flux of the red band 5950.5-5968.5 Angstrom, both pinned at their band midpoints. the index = 0.364 mag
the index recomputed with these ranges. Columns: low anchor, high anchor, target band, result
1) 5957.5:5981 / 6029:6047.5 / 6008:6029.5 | -0.04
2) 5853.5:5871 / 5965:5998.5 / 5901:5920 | 0.24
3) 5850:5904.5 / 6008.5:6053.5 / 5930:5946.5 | 0.00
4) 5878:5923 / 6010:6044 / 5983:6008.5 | -0.04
